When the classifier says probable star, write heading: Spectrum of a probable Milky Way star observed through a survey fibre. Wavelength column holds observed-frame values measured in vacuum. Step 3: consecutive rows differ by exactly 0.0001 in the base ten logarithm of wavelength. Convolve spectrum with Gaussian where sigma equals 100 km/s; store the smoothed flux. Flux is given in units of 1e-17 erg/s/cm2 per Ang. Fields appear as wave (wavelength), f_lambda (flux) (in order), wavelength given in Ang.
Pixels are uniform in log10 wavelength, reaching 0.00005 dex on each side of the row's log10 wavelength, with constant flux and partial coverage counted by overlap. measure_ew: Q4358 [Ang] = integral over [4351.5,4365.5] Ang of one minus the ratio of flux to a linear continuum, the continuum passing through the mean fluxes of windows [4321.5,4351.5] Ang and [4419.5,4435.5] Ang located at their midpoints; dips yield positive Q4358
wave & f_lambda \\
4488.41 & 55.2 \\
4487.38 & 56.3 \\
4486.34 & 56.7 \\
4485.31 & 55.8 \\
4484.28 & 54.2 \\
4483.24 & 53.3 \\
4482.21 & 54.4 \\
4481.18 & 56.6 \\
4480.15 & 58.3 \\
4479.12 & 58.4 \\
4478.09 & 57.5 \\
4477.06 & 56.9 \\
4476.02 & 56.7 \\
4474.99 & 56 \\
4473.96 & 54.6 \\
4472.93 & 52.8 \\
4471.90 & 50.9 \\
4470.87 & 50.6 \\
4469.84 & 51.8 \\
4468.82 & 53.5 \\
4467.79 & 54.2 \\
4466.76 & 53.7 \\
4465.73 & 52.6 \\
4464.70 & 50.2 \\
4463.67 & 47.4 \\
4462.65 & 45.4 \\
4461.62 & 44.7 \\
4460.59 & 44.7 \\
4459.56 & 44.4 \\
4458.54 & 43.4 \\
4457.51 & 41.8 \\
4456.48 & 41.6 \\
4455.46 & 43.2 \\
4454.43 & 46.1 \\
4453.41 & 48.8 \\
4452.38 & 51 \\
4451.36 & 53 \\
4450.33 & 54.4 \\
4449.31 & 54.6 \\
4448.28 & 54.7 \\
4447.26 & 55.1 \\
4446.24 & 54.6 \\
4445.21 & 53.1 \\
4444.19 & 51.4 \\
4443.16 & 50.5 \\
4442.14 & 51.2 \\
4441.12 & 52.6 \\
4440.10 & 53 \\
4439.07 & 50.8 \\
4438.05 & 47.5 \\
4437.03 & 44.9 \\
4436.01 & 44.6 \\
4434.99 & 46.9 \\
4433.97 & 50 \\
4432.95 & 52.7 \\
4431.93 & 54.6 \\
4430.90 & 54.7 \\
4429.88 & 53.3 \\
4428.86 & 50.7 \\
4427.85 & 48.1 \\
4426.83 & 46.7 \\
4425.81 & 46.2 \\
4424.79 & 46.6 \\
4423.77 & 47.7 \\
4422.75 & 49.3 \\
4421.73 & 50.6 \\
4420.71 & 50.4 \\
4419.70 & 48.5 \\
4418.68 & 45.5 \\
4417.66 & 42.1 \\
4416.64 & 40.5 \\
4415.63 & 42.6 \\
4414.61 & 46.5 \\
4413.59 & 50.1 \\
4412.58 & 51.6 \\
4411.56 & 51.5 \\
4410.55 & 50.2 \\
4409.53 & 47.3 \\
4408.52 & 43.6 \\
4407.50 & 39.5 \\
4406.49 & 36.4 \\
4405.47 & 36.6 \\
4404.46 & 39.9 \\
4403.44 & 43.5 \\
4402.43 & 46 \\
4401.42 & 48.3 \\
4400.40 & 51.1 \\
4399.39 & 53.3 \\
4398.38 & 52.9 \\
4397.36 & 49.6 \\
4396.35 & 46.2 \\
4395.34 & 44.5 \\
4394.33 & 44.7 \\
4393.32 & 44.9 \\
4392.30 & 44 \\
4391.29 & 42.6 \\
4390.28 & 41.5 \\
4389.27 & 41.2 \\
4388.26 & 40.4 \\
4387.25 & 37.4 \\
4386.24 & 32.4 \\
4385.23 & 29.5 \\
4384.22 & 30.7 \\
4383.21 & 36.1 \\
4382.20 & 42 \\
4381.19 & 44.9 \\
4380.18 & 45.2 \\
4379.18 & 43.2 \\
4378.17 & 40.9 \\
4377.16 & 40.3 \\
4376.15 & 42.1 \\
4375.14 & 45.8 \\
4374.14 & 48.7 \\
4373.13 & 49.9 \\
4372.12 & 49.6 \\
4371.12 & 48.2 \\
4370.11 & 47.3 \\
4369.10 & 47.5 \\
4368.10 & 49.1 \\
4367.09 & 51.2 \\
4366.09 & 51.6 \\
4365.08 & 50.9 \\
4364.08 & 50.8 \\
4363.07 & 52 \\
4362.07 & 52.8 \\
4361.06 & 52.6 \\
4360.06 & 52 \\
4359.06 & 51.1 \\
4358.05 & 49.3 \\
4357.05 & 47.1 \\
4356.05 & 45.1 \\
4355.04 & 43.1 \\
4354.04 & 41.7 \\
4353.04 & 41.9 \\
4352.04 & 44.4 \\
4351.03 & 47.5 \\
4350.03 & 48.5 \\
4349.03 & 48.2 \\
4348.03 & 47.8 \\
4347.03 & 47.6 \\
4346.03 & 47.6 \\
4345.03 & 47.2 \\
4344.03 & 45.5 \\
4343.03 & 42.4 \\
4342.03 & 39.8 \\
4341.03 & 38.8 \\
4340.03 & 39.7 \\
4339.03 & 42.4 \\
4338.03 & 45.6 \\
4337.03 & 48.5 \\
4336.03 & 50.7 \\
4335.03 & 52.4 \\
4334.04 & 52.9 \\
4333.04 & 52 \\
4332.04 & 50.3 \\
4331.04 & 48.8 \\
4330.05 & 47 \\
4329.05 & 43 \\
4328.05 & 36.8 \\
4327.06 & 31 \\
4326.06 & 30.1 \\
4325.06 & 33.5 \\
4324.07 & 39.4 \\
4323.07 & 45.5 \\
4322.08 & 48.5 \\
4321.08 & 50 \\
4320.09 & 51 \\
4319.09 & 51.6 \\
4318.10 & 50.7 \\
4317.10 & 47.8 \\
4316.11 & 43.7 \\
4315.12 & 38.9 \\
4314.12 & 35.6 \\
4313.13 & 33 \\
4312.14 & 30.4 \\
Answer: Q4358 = -0.7 Ang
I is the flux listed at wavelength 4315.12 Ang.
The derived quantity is 38.9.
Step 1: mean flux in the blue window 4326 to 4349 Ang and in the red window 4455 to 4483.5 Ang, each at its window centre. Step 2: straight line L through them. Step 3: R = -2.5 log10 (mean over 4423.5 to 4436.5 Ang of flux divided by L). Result 0.00 mag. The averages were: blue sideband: 45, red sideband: 51.1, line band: 49.5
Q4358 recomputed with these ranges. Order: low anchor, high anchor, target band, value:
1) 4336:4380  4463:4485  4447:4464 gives 1.6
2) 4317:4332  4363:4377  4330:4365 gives -0.9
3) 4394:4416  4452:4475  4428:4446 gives -1.2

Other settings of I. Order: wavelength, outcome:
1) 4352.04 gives 44.4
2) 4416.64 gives 40.5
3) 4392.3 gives 44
